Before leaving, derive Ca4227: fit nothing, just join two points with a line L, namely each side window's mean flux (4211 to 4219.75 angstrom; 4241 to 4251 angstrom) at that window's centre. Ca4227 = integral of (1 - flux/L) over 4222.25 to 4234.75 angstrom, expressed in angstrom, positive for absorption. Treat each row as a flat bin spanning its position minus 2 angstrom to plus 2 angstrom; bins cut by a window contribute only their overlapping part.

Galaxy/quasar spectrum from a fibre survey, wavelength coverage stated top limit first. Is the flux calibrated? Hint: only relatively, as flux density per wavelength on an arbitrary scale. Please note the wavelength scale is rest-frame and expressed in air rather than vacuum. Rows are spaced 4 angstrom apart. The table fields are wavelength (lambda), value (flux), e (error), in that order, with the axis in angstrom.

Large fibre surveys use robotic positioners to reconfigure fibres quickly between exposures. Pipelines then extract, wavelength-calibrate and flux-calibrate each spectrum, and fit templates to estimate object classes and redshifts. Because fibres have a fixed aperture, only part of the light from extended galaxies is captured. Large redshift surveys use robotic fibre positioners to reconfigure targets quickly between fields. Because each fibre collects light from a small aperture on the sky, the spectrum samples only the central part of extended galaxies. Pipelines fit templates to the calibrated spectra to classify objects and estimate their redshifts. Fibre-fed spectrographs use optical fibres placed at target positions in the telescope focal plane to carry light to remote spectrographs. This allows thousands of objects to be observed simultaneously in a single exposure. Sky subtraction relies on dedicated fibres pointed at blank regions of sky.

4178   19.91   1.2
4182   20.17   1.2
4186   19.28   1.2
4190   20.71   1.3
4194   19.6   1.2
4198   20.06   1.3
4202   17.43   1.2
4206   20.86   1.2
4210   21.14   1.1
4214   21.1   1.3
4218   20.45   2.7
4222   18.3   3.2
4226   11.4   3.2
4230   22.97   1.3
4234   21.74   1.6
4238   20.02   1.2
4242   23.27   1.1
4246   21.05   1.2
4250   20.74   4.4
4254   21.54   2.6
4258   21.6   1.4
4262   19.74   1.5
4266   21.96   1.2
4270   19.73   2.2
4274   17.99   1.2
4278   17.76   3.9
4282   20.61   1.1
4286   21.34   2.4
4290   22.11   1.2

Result 1.68 angstrom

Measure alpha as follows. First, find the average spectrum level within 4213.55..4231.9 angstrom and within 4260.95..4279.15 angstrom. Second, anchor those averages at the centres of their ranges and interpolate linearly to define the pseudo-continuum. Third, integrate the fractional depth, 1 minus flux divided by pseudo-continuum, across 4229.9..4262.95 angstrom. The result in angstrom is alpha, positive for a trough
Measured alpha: -4.01 angstrom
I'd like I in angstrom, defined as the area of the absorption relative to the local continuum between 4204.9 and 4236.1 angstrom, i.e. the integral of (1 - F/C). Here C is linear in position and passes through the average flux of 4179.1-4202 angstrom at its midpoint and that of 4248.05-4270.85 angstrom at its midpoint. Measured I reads 0.8 angstrom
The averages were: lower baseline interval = 19.7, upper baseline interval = 20.9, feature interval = 19.7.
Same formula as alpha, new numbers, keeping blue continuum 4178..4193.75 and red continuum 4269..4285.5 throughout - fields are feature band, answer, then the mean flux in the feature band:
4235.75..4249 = -1.3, 21.4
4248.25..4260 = -1.2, 21.3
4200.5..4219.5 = -0.5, 20.3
